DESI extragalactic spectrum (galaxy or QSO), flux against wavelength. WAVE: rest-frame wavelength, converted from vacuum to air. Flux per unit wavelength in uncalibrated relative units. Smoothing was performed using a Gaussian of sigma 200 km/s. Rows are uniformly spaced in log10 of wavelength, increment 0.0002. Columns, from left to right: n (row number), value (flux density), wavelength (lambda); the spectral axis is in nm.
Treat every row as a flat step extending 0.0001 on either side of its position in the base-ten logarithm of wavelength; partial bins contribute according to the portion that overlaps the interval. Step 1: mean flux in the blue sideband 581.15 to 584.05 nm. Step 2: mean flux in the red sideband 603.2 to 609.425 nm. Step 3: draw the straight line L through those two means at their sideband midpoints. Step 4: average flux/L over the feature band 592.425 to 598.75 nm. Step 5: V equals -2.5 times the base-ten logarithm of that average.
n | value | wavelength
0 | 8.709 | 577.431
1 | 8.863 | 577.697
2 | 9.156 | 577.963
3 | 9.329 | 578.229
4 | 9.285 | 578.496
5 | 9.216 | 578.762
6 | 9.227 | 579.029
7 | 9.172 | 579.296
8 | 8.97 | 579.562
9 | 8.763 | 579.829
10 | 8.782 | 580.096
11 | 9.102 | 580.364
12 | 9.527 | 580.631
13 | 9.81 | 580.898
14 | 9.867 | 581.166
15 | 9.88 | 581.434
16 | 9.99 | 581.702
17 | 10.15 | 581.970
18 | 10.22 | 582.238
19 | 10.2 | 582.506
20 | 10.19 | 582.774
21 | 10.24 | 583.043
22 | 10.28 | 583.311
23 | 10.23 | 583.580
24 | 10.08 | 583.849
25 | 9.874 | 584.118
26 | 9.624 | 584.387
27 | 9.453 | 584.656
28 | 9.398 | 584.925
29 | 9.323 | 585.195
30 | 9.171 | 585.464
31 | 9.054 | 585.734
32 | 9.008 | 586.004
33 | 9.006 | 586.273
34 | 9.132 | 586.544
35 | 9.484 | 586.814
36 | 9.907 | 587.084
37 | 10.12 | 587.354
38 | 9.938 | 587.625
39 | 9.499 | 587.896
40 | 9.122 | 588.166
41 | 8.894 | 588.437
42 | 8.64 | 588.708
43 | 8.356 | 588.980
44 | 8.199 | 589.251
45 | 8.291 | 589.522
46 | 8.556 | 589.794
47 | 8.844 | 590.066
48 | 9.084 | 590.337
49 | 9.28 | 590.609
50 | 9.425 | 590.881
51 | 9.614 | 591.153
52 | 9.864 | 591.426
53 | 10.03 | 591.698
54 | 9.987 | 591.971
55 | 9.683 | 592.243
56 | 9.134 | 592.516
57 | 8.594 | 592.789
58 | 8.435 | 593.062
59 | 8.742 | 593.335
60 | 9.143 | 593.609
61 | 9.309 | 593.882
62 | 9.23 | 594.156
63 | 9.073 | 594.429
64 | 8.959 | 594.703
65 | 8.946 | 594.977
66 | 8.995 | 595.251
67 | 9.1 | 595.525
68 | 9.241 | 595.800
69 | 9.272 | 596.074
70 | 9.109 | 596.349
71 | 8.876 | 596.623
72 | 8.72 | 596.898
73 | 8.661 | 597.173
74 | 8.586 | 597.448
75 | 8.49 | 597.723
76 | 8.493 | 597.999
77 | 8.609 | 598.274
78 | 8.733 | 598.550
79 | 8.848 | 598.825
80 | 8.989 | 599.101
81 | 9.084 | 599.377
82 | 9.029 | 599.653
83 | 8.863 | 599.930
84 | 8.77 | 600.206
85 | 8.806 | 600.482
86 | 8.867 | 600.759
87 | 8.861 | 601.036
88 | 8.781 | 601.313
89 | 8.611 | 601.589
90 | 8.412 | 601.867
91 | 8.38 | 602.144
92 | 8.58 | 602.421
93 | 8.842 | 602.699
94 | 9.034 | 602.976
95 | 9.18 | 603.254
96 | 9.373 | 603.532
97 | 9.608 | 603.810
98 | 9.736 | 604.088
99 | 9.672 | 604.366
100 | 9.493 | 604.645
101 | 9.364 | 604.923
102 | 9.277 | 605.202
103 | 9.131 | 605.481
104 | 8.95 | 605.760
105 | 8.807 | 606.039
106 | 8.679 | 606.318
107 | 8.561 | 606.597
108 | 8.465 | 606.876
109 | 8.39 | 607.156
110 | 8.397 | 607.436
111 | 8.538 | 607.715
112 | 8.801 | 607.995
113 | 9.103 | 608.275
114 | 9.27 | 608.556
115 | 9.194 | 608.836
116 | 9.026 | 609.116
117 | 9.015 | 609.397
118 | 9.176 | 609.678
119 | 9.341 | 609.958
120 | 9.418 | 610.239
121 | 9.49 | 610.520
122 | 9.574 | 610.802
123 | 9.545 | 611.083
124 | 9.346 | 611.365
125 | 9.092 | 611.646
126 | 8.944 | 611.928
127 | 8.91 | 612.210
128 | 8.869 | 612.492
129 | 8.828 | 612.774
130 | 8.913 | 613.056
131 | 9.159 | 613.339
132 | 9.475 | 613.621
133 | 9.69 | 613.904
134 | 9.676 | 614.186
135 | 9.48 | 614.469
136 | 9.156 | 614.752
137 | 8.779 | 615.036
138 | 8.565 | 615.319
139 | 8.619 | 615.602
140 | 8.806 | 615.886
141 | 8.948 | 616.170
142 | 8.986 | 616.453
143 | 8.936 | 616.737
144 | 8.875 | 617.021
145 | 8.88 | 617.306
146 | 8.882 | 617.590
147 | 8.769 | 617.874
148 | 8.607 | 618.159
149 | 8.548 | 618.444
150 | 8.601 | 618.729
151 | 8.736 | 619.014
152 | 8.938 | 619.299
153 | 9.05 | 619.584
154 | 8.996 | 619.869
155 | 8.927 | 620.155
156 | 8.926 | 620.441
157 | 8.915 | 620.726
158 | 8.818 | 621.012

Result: 0.08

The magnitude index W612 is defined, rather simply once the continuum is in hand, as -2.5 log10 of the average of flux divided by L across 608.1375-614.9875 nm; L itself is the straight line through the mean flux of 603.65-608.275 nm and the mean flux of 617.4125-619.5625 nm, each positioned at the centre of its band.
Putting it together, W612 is -0.04 mag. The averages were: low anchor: 9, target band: 9.23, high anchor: 8.75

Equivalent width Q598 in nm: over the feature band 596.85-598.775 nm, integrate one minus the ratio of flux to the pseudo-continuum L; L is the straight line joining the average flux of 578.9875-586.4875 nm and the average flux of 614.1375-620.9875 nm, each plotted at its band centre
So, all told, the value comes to 0.14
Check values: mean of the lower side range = 9.59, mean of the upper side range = 8.89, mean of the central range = 8.62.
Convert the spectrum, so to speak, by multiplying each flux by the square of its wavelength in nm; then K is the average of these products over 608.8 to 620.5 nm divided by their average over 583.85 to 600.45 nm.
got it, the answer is 1.1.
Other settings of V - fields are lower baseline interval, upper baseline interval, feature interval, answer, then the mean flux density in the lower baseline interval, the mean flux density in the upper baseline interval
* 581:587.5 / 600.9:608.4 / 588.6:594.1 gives 0.05 mag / 9.74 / 8.93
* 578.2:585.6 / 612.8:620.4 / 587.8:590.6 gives 0.09 mag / 9.62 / 8.96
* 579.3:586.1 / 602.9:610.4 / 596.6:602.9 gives 0.06 mag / 9.64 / 9.08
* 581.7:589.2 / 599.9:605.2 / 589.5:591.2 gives 0.04 mag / 9.57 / 9.02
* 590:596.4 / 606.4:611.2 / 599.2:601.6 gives 0.03 mag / 9.22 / 9.01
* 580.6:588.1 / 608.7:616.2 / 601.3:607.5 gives 0.04 mag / 9.73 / 9.15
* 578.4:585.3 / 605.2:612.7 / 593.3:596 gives 0.03 mag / 9.65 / 9.01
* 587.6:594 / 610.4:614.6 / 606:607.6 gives 0.08 mag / 9.1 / 9.26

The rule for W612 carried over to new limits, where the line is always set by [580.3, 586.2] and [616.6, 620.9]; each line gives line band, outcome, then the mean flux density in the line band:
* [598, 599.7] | 0.06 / 8.85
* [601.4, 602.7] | 0.09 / 8.55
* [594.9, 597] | 0.05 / 9.04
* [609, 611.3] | -0.03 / 9.32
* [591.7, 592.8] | 0.00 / 9.52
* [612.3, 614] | -0.02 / 9.13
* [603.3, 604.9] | -0.04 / 9.54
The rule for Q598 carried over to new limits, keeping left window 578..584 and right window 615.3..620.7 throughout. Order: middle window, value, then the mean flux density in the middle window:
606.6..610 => 0.07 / 8.87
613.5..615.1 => -0.09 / 9.4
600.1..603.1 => 0.15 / 8.72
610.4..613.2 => -0.06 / 9.15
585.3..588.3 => 0.04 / 9.41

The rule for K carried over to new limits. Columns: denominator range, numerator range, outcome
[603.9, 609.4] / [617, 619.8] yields 1.02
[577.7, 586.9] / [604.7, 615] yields 1.05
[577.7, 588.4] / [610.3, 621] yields 1.05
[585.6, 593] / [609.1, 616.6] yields 1.07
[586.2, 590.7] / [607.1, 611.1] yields 1.07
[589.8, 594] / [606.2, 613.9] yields 1.04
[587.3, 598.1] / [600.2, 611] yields 1.04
